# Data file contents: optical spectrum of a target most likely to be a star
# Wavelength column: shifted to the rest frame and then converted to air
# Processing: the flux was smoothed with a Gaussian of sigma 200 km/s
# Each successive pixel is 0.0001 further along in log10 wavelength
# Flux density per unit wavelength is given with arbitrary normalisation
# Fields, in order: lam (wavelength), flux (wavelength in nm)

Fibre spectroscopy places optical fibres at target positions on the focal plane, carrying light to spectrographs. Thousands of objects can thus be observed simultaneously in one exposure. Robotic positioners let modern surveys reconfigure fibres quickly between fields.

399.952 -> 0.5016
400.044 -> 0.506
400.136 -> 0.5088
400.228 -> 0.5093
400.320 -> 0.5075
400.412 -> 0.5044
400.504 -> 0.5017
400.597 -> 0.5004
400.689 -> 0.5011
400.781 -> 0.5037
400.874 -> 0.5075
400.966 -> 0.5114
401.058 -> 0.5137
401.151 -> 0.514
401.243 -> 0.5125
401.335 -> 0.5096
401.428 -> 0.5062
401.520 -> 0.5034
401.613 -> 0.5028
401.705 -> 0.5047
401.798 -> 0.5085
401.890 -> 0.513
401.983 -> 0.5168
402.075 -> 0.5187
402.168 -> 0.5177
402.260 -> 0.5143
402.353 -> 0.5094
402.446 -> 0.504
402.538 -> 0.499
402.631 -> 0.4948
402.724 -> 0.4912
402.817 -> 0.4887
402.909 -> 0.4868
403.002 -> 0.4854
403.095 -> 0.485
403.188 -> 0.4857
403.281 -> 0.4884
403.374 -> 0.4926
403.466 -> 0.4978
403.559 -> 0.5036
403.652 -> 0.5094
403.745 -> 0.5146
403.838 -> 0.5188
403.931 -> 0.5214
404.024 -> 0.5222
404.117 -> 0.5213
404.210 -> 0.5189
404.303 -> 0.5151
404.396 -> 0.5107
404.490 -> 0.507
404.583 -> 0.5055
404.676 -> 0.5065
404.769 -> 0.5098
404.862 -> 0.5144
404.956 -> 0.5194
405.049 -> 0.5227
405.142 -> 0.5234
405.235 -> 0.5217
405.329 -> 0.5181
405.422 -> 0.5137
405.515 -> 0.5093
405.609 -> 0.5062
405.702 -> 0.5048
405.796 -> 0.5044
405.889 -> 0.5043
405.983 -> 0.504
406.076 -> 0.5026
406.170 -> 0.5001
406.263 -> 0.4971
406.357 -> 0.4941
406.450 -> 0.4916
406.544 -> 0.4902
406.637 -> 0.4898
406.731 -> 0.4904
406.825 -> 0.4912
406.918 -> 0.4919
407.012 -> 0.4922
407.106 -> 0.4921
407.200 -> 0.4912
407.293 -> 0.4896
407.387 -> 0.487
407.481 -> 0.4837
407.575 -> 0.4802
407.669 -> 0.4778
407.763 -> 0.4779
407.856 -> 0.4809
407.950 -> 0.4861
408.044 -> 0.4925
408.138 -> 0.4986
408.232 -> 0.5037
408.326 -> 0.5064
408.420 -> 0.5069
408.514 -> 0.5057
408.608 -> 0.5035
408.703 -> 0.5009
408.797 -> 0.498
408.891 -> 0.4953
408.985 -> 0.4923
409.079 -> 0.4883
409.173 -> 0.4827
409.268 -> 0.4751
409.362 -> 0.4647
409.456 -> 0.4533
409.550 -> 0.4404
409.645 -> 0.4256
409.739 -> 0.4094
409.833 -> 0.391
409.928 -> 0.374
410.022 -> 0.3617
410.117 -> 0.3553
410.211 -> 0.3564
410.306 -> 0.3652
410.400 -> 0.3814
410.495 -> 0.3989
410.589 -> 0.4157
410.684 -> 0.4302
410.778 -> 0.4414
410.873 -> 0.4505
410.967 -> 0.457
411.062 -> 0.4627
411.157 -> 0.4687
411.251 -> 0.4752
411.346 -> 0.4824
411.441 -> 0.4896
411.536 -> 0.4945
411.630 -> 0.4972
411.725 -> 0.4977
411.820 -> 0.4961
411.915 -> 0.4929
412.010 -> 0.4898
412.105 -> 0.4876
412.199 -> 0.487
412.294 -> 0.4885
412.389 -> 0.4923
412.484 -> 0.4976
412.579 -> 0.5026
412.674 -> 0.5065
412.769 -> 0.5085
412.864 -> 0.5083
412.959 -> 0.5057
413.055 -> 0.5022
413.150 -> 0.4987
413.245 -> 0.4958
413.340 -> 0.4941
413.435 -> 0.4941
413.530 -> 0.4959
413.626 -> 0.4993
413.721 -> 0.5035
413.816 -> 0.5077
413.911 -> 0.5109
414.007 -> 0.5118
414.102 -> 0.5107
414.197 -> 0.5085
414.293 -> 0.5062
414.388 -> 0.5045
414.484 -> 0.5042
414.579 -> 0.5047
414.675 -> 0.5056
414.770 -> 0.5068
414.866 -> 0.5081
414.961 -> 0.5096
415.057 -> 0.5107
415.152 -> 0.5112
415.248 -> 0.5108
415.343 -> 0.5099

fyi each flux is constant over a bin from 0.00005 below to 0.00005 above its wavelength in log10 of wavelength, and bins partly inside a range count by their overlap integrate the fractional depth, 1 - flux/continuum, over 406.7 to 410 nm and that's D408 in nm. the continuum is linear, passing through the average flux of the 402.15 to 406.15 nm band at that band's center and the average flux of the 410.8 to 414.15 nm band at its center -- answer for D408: 0.15 nm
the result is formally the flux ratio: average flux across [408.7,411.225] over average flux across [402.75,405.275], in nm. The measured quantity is 0.9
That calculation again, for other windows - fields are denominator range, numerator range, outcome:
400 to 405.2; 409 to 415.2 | 0.93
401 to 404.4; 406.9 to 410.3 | 0.92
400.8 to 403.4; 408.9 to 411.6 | 0.87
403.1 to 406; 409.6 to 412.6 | 0.88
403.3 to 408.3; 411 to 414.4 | 0.99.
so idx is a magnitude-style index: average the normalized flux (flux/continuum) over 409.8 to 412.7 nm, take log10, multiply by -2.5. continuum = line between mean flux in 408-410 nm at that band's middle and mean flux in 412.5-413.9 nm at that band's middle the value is 0.085 mag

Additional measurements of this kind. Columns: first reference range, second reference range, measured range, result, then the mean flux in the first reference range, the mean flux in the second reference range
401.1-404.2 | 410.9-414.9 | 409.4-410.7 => 0.249 mag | 0.505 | 0.496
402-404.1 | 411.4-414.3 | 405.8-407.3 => 0.014 mag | 0.503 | 0.499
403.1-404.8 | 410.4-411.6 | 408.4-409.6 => -0.035 mag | 0.508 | 0.453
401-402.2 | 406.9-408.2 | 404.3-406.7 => -0.025 mag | 0.511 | 0.487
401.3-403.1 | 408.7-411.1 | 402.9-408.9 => -0.073 mag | 0.503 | 0.432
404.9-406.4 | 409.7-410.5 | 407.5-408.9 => -0.146 mag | 0.509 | 0.375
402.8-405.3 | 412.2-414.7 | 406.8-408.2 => 0.039 mag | 0.508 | 0.502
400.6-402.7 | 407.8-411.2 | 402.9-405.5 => -0.043 mag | 0.508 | 0.451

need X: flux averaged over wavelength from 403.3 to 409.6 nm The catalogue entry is 0.499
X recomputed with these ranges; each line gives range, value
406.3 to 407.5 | 0.491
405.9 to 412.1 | 0.469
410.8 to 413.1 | 0.489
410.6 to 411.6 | 0.464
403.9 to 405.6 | 0.515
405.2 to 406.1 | 0.509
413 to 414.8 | 0.503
